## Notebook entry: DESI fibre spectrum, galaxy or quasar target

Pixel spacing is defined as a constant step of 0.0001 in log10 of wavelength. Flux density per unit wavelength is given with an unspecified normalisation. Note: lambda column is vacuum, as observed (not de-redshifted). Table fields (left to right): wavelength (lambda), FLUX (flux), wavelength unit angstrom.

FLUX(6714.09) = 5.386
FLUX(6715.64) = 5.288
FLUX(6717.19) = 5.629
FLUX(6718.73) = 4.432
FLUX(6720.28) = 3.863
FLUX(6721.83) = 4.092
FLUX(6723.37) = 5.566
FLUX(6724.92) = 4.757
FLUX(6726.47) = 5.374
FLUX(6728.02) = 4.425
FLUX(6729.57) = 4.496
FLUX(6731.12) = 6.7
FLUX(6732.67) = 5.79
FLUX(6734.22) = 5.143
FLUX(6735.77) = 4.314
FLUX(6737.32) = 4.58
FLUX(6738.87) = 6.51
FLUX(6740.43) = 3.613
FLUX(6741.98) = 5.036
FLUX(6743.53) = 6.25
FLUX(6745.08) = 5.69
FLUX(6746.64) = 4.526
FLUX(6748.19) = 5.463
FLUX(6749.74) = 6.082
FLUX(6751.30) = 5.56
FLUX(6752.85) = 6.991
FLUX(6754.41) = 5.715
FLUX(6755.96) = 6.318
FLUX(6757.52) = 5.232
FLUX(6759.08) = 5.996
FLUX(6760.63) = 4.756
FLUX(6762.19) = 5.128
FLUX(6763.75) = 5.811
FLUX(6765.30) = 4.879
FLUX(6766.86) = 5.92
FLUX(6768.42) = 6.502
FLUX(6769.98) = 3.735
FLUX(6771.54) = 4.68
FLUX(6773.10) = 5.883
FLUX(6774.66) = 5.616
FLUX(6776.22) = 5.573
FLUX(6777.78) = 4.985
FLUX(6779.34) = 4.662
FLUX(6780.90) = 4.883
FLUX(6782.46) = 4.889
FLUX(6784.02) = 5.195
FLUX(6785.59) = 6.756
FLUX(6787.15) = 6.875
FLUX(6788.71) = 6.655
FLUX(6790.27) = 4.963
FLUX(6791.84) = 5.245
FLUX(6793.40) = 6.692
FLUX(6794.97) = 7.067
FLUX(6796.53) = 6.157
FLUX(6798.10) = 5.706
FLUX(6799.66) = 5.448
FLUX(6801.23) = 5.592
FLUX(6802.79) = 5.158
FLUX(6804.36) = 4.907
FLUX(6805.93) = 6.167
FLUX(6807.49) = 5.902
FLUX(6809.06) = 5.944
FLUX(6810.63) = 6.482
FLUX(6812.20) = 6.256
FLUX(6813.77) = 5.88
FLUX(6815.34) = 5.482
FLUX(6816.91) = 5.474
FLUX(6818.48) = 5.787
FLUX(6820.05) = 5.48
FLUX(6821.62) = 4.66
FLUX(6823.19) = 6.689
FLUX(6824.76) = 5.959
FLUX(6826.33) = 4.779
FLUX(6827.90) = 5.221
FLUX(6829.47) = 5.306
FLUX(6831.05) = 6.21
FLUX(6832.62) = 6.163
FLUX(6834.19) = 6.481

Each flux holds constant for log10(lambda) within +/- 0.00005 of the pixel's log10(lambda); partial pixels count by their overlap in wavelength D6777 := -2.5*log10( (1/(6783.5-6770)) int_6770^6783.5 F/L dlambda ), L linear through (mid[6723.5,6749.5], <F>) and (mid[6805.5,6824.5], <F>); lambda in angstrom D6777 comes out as 0.094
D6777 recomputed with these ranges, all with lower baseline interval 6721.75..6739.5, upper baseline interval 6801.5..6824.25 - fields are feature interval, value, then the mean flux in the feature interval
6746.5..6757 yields -0.11 mag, 5.87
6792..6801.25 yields -0.09 mag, 6.09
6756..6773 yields 0.01 mag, 5.33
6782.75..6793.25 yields -0.07 mag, 5.94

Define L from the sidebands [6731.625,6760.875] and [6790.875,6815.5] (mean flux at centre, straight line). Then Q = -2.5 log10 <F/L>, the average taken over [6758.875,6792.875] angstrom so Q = 0.05 mag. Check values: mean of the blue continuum 5.48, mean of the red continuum 5.88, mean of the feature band 5.44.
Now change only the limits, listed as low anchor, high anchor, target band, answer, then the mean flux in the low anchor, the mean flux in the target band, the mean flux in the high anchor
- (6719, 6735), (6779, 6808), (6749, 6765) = -0.078 mag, 5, 5.73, 5.75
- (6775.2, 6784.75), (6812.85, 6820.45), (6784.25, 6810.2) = -0.121 mag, 5.05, 5.94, 5.64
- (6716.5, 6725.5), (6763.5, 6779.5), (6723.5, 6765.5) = -0.082 mag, 4.72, 5.39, 5.3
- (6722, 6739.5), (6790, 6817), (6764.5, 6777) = 0.039 mag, 5.19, 5.35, 5.83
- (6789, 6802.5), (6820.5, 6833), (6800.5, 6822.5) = 0.014 mag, 5.86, 5.66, 5.6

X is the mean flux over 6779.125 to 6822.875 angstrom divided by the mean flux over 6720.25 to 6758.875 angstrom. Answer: 1.1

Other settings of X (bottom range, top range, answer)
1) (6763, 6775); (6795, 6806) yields 1.05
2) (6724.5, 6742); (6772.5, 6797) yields 1.14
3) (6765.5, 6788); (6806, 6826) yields 1.07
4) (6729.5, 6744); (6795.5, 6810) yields 1.08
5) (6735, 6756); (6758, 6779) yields 0.98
